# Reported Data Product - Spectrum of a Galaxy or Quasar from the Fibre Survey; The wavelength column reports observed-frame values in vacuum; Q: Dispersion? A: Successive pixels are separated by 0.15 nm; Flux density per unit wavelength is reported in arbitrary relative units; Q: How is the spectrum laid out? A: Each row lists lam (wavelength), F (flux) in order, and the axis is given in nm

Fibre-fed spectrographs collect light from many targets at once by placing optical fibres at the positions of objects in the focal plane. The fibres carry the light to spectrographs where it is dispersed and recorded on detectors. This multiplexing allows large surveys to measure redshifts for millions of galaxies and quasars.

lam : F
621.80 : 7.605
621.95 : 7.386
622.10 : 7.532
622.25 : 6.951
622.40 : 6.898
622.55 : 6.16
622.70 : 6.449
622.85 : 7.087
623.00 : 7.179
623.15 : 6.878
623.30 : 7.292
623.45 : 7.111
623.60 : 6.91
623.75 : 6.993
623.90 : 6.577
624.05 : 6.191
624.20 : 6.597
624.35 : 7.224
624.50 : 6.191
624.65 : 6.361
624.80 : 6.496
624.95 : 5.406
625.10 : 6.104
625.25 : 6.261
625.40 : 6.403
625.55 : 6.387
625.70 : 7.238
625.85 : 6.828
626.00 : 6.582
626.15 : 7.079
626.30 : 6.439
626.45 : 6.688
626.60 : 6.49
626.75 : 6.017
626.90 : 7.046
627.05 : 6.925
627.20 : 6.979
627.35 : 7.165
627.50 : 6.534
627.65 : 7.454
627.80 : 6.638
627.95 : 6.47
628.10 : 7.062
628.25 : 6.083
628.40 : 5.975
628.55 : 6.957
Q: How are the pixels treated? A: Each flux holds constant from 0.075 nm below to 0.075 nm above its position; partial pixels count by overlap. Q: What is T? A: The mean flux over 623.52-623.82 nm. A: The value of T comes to 6.95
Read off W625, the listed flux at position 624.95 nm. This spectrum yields 5.406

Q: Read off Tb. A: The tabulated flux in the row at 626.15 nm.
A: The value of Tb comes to 7.079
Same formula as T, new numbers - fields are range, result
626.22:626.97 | 6.54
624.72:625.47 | 6.13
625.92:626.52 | 6.7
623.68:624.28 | 6.59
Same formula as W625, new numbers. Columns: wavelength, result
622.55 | 6.16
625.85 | 6.828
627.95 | 6.47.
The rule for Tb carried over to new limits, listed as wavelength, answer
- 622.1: 7.532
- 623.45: 7.111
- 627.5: 6.534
